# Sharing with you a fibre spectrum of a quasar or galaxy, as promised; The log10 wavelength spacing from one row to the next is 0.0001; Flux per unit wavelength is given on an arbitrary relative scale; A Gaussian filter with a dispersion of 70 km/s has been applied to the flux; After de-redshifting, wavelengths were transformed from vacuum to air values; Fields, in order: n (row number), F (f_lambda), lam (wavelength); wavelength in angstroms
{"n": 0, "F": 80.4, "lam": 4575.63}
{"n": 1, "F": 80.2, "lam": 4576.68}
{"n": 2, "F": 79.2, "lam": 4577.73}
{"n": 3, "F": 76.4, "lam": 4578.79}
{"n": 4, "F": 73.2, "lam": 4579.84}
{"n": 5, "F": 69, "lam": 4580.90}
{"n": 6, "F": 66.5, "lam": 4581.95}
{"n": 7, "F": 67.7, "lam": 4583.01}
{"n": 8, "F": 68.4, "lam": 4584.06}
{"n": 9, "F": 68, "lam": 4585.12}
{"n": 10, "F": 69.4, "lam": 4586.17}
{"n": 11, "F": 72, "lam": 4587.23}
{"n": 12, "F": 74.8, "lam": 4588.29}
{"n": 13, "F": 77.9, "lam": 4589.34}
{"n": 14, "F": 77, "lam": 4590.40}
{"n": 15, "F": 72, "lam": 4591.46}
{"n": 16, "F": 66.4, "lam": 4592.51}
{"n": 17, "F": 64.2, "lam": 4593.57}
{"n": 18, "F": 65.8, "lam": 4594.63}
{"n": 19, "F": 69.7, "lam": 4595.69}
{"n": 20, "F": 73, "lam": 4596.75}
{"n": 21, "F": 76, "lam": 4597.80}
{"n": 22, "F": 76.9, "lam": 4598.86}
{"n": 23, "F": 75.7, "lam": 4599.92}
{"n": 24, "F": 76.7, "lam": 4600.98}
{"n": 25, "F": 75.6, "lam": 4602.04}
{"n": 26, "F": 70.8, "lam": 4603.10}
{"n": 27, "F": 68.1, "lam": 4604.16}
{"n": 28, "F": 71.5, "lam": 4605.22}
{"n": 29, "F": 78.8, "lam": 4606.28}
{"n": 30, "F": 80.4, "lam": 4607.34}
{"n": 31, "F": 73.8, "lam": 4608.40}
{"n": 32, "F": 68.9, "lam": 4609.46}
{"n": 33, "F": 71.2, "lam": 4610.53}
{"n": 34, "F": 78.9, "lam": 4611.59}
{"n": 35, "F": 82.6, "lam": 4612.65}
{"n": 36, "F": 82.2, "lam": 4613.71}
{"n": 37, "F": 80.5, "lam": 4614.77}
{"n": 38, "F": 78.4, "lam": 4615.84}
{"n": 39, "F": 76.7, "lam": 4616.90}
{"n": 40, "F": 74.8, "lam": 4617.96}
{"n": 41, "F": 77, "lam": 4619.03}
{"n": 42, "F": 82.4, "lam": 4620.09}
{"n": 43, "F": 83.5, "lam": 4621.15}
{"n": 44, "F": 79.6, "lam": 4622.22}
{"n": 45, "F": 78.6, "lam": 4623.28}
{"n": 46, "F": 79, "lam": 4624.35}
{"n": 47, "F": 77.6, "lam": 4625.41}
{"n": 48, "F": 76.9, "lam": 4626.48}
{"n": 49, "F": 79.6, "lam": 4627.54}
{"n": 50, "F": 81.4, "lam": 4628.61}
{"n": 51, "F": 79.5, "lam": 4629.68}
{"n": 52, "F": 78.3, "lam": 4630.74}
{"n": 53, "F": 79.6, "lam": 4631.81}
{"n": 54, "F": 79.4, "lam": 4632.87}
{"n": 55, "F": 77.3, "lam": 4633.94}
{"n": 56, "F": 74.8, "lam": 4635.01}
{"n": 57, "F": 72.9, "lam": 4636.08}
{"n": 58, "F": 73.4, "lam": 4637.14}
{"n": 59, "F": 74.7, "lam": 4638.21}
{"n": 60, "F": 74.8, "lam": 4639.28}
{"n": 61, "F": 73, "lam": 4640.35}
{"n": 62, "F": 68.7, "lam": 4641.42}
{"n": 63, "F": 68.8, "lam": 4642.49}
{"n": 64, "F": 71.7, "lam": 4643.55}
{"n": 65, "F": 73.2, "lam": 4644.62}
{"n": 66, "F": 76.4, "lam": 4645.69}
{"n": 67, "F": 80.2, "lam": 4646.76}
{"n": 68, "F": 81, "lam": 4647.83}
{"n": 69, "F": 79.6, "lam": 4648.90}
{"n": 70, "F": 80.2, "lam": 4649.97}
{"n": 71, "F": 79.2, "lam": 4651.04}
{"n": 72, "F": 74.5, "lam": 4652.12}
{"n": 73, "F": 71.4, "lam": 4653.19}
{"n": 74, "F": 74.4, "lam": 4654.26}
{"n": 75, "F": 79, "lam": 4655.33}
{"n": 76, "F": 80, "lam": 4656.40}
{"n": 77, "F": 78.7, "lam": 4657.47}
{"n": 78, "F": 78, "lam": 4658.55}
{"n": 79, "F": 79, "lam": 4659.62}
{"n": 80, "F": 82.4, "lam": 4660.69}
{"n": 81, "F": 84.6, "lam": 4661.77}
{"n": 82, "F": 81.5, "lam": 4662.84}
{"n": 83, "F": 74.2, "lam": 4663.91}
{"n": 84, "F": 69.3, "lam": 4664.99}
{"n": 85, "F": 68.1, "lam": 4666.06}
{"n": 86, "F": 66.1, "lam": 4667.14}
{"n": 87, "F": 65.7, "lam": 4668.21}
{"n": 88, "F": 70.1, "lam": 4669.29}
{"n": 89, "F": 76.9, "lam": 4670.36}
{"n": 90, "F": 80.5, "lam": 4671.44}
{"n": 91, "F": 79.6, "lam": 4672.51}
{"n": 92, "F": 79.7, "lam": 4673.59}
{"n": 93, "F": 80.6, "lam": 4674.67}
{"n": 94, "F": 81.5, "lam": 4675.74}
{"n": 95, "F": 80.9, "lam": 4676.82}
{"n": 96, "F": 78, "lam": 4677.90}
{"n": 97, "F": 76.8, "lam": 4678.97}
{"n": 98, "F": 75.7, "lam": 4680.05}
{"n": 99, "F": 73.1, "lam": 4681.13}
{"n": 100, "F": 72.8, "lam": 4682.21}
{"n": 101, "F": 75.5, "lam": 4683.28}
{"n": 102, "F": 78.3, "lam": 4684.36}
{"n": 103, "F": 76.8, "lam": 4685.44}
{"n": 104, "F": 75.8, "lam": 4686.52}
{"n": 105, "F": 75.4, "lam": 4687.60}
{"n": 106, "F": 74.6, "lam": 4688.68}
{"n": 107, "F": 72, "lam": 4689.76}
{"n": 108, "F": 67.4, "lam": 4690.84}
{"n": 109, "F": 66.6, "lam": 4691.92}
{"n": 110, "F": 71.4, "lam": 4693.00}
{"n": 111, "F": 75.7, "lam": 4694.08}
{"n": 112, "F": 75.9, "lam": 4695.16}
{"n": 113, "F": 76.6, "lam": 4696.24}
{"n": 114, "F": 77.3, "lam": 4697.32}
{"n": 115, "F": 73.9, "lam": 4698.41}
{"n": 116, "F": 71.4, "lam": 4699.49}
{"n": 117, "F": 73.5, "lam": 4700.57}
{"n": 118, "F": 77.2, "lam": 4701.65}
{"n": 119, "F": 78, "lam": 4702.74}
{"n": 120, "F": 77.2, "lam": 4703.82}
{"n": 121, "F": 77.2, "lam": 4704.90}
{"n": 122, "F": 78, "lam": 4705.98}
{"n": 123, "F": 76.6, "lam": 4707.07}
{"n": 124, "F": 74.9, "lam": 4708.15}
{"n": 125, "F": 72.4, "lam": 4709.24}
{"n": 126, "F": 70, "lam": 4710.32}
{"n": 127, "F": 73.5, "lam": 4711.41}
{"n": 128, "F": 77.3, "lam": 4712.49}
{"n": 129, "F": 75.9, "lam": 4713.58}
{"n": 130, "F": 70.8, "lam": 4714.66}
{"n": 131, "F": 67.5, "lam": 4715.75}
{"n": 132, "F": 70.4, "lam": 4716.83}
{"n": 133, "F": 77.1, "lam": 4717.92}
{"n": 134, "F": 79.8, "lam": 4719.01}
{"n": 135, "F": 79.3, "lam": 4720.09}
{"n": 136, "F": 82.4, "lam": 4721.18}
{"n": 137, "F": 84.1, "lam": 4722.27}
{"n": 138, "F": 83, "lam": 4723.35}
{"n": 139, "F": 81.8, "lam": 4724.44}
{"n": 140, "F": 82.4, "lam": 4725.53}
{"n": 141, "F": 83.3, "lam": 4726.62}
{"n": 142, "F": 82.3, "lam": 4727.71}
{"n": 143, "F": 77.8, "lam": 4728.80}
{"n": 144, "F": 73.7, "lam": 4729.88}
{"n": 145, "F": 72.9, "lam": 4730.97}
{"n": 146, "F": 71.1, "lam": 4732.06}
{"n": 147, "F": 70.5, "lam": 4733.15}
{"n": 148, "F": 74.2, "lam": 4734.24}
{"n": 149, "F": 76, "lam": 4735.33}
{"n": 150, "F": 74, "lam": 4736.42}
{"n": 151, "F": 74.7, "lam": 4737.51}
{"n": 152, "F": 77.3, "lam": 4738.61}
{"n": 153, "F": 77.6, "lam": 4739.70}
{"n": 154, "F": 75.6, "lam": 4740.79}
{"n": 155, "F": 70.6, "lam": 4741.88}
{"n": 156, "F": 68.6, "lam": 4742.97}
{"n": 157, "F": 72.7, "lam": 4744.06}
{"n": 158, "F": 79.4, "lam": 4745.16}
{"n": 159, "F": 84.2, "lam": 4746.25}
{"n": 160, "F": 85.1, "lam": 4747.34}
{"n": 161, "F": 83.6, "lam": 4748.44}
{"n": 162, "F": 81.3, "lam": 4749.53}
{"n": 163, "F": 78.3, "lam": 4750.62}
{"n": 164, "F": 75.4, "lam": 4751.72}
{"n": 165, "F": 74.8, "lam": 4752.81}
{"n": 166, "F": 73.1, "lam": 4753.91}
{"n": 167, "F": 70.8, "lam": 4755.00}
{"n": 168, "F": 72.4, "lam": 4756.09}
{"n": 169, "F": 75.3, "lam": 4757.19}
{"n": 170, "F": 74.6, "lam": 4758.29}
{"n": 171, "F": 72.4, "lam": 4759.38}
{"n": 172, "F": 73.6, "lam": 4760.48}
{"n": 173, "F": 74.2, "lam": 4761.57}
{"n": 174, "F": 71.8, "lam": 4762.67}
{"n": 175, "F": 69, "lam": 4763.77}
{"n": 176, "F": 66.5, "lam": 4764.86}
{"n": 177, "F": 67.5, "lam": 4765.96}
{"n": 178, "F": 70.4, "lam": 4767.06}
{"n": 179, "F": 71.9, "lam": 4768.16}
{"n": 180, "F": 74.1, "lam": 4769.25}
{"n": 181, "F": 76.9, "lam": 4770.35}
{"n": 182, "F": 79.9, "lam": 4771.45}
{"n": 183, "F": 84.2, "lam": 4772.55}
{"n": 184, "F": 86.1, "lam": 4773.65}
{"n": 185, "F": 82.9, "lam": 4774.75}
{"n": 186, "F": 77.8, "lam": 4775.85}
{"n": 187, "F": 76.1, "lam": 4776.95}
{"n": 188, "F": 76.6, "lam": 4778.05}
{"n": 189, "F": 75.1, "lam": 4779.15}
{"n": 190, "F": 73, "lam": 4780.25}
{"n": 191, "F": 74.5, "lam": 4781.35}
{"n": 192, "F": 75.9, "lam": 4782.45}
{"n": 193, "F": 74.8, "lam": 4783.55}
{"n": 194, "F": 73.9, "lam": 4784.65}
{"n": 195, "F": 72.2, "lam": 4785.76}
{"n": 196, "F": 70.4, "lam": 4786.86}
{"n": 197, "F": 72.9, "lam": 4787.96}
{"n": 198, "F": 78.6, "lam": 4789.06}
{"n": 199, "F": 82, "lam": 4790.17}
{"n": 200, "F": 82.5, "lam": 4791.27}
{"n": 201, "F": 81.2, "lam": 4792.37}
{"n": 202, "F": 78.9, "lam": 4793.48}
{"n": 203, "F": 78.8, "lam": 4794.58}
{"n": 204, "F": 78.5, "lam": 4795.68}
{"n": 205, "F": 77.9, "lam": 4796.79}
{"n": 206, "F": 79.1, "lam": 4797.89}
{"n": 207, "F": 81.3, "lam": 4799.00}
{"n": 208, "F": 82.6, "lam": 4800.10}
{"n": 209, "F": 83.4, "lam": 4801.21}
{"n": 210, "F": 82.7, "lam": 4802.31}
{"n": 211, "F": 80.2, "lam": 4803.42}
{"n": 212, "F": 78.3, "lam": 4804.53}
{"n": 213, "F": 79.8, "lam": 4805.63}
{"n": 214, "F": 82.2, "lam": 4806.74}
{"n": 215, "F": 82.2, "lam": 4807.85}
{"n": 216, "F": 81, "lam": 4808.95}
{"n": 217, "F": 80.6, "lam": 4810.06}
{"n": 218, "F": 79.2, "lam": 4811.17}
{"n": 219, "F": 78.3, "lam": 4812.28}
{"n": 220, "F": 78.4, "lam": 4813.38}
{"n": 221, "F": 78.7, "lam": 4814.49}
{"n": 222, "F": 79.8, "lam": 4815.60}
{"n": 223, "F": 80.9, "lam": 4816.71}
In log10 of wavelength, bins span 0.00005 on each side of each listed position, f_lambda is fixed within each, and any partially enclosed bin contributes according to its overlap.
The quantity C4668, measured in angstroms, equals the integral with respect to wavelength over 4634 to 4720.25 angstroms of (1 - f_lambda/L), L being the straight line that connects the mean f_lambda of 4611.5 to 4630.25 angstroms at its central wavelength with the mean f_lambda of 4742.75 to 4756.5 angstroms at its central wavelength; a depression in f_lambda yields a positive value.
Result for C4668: 3.4 angstroms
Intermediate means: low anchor 79.4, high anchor 77.2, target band 75.3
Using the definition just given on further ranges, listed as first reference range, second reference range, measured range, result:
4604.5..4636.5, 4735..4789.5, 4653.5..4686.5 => 0.2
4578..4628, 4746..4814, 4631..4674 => -0.3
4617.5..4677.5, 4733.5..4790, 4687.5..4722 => 0.7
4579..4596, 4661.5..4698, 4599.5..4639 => -2.8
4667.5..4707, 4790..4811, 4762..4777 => 0.7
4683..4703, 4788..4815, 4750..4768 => 1.2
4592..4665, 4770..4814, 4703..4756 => 0.9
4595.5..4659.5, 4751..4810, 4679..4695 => 0.6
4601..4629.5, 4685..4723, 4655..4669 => 0.1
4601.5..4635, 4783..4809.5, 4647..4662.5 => -0.2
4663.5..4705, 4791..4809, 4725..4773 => 1.6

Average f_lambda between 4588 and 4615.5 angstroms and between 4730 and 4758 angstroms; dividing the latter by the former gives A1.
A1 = 1.02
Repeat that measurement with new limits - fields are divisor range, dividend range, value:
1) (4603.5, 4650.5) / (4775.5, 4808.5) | 1.02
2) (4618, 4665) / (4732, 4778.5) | 0.98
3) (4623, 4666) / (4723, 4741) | 1.00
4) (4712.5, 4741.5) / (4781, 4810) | 1.03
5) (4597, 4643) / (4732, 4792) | 0.99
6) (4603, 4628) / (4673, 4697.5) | 0.98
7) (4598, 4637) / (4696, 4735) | 0.99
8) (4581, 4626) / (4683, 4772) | 1.01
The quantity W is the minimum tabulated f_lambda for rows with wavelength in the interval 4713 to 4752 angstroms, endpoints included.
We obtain 67.5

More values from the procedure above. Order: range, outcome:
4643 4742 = 65.7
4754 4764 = 69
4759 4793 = 66.5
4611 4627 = 74.8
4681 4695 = 66.6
